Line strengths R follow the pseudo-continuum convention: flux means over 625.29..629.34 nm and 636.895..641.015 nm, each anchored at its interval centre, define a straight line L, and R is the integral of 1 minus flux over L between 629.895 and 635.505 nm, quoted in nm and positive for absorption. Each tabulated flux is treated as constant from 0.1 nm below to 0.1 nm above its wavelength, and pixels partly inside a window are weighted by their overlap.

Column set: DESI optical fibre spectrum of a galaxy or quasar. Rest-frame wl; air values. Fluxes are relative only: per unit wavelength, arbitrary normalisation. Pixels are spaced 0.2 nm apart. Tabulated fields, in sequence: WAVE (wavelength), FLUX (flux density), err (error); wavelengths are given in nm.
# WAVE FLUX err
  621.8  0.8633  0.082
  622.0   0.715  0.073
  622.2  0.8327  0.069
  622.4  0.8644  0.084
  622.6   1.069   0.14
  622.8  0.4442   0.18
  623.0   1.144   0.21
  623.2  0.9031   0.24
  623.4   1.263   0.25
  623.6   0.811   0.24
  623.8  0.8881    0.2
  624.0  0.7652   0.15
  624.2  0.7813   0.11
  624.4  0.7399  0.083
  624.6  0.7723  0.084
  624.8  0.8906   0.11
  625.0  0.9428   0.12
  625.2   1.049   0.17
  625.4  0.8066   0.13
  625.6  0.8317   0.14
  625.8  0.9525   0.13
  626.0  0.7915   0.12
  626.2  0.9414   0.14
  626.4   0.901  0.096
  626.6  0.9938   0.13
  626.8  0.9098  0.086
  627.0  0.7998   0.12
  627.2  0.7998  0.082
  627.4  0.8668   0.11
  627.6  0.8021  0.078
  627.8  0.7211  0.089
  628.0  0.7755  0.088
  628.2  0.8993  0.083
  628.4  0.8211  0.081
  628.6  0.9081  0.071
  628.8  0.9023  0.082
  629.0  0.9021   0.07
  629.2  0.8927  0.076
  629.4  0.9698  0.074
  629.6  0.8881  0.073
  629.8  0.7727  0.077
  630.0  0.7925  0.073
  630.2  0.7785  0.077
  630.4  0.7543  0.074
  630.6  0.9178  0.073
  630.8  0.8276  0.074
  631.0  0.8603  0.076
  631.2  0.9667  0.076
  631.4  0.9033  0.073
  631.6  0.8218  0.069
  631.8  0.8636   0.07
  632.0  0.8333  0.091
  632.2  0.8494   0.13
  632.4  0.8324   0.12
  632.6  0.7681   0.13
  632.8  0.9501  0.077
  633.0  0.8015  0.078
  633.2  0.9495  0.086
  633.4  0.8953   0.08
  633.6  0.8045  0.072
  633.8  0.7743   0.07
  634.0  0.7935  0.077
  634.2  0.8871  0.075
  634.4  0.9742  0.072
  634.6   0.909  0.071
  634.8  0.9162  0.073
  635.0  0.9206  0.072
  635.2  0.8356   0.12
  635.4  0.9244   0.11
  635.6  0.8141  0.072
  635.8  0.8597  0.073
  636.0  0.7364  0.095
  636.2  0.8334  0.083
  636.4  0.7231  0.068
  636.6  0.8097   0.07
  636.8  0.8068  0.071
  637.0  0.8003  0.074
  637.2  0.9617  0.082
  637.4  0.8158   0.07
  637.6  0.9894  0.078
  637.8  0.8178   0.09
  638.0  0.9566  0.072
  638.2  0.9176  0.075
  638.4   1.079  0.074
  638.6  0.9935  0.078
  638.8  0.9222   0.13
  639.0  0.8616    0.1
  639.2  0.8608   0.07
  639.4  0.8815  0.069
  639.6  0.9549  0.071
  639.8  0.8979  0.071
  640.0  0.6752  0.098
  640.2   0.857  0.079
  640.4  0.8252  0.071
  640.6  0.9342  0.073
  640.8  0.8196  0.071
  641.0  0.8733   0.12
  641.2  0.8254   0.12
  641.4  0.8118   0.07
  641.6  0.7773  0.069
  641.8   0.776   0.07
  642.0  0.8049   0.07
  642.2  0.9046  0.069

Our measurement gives 0.09 nm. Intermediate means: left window 0.862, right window 0.89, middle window 0.861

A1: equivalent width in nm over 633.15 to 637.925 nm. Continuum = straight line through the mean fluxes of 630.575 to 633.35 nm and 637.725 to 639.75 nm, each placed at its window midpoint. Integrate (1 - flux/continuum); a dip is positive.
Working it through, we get 0.22 nm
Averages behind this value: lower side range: 0.867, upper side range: 0.925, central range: 0.856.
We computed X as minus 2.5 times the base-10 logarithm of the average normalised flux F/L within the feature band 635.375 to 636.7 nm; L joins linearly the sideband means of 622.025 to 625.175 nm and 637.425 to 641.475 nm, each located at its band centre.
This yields 0.098 mag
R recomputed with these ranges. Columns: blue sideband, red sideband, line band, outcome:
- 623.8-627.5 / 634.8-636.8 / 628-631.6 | -0.06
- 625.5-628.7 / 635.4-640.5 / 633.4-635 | -0.01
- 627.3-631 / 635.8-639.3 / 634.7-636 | 0.00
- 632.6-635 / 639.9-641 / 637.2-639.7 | -0.24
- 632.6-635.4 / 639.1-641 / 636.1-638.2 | 0.03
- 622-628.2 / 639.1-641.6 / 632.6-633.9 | 0.00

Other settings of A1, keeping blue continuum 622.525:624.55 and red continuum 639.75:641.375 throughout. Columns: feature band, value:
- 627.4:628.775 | 0.06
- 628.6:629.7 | -0.06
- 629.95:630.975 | 0.05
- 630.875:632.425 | -0.02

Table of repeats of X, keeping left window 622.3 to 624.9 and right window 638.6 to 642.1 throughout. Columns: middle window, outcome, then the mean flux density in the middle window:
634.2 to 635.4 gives -0.07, 0.91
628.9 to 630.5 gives 0.03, 0.844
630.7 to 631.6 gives -0.03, 0.882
